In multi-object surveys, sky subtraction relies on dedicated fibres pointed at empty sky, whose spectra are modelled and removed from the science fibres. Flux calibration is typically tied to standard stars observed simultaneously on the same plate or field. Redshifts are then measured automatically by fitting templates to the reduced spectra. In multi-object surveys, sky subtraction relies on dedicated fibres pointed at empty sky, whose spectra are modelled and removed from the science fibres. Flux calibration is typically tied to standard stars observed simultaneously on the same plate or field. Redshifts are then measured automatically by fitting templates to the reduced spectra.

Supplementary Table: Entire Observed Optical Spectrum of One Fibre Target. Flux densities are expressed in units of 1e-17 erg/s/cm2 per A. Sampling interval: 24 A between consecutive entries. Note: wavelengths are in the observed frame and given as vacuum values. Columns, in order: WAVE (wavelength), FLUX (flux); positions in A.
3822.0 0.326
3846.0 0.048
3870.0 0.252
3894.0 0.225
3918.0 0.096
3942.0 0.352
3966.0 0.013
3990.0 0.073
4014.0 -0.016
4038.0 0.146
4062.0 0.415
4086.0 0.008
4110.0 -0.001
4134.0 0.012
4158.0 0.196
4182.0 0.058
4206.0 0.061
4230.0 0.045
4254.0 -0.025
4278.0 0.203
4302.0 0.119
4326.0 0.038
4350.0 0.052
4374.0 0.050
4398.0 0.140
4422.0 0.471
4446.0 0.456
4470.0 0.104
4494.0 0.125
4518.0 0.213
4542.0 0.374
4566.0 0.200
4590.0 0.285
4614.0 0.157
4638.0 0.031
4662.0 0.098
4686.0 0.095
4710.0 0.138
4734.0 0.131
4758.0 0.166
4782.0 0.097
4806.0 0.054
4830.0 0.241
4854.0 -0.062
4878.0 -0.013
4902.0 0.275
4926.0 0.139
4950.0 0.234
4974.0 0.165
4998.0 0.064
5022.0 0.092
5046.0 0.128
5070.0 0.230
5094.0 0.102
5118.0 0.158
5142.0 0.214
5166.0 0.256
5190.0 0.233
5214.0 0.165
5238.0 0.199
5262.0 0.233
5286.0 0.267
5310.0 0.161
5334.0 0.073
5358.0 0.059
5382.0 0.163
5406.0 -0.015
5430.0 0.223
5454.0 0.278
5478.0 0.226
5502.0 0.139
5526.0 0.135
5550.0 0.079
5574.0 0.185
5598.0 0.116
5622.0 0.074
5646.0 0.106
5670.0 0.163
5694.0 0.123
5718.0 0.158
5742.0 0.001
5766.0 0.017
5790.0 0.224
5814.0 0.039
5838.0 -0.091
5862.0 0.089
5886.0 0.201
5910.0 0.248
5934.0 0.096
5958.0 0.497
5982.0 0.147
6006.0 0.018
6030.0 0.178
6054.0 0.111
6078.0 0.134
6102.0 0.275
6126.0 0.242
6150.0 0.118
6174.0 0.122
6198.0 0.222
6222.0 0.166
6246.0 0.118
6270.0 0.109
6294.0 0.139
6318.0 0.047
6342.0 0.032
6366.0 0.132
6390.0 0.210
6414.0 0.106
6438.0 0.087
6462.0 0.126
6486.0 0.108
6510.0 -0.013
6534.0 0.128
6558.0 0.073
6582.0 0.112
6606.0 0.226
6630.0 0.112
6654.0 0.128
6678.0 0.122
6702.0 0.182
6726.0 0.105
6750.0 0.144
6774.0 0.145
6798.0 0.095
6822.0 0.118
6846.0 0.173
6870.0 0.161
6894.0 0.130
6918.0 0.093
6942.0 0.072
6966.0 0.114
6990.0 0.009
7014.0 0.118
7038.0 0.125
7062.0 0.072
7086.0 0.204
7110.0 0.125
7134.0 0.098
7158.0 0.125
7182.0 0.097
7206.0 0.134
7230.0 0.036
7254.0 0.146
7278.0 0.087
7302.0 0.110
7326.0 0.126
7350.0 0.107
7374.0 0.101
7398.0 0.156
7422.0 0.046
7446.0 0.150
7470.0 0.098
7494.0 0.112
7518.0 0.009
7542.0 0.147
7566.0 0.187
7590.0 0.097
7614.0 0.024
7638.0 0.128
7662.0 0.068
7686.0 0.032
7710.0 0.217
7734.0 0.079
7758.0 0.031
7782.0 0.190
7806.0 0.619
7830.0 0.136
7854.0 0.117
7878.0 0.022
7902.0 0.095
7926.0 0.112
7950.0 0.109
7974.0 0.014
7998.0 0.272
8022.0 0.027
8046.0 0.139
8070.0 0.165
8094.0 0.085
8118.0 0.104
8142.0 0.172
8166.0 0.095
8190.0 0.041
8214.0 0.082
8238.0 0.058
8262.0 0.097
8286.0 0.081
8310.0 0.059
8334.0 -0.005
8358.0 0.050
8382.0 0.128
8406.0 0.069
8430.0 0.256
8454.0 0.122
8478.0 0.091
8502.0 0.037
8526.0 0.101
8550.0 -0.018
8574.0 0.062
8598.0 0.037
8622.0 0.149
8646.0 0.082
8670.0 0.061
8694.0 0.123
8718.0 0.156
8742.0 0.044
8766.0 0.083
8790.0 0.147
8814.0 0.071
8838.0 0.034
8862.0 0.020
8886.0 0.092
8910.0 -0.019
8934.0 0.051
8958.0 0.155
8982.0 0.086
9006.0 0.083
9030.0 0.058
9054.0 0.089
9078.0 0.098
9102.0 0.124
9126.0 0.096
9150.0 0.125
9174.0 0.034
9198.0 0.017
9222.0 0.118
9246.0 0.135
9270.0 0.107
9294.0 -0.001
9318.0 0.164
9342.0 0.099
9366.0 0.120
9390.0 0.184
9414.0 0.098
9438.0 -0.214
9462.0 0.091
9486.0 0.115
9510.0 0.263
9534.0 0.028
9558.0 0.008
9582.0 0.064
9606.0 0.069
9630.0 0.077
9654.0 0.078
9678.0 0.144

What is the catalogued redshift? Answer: 0.189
